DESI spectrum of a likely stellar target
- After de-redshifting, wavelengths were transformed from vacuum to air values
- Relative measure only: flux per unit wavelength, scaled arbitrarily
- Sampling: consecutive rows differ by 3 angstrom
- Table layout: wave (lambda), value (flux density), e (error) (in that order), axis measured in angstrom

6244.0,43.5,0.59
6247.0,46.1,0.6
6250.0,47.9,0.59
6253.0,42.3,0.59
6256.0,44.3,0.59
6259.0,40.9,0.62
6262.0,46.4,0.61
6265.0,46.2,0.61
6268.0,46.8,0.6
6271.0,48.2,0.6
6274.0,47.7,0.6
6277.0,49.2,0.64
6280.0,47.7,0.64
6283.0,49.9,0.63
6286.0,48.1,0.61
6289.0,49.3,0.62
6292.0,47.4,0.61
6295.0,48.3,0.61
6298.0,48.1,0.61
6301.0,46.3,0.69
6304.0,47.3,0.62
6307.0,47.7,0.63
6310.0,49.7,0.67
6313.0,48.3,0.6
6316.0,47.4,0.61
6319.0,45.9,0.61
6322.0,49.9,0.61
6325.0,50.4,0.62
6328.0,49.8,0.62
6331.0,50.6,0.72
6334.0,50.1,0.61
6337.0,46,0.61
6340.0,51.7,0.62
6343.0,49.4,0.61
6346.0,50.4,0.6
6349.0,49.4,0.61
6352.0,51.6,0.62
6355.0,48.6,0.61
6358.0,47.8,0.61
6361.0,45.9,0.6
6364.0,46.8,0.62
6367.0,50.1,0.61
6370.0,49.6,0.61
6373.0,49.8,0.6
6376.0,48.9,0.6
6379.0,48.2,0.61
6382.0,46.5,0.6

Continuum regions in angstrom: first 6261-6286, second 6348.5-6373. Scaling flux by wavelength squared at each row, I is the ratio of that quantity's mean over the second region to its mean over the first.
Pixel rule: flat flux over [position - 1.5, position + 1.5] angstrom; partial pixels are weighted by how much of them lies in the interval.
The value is 1.05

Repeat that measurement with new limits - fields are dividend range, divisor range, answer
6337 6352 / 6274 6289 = 1.05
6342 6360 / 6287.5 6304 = 1.05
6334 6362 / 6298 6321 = 1.04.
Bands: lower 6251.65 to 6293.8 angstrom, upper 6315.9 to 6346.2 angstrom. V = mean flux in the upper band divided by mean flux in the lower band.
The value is 1.1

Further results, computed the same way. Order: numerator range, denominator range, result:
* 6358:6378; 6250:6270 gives 1.08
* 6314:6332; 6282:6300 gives 1.01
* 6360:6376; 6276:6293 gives 1.00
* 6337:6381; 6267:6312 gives 1.02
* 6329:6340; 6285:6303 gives 1.03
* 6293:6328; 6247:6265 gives 1.08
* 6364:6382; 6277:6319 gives 1.02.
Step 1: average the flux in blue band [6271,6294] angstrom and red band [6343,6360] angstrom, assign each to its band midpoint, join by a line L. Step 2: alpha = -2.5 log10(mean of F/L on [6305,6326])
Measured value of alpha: 0.01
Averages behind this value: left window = 48.4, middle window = 48.4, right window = 49.4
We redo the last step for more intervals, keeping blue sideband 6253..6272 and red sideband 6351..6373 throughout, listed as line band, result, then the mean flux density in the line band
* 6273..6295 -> -0.06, 48.5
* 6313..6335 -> -0.04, 49.1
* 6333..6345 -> -0.03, 49.3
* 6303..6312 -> -0.04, 48.3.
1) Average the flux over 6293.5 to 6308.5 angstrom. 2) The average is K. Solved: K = 47.5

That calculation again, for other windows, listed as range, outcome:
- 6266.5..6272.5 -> 47.5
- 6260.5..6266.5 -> 46.3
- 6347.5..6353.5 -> 50.5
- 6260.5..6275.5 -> 47.1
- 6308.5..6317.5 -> 48.5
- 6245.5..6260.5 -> 44.3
